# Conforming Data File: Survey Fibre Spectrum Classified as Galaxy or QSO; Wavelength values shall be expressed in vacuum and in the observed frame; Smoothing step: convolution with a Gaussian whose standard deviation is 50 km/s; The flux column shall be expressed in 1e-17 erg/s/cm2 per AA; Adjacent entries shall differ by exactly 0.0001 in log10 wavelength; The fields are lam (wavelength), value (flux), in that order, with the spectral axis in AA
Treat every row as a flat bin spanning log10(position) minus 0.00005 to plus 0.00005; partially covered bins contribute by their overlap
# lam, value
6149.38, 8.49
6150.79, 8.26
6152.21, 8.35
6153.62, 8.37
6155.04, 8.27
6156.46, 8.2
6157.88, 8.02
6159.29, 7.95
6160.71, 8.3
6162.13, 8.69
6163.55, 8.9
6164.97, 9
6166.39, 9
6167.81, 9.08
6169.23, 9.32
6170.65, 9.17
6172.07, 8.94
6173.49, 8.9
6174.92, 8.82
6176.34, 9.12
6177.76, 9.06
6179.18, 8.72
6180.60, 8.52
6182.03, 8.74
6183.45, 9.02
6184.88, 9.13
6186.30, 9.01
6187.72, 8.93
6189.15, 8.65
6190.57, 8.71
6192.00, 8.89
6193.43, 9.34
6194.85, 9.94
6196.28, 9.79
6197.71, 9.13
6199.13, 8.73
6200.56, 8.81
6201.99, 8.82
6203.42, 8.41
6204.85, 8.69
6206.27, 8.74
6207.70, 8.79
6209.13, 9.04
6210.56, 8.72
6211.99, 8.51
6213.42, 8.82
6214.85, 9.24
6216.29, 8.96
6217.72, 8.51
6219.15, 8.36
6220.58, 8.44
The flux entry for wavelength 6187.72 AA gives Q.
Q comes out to 8.93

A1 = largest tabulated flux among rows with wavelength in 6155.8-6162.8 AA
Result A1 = 8.69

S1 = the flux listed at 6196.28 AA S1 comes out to 9.79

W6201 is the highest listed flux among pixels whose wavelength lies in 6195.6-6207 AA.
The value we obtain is 9.79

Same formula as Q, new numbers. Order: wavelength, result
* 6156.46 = 8.2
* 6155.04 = 8.27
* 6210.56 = 8.72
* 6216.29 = 8.96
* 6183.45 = 9.02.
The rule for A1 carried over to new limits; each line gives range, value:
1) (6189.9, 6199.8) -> 9.94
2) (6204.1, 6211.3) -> 9.04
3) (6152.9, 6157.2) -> 8.37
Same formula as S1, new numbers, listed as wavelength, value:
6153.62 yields 8.37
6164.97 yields 9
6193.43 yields 9.34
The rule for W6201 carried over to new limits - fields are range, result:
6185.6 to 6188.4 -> 9.01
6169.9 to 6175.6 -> 9.17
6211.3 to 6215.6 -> 9.24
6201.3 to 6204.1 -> 8.82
